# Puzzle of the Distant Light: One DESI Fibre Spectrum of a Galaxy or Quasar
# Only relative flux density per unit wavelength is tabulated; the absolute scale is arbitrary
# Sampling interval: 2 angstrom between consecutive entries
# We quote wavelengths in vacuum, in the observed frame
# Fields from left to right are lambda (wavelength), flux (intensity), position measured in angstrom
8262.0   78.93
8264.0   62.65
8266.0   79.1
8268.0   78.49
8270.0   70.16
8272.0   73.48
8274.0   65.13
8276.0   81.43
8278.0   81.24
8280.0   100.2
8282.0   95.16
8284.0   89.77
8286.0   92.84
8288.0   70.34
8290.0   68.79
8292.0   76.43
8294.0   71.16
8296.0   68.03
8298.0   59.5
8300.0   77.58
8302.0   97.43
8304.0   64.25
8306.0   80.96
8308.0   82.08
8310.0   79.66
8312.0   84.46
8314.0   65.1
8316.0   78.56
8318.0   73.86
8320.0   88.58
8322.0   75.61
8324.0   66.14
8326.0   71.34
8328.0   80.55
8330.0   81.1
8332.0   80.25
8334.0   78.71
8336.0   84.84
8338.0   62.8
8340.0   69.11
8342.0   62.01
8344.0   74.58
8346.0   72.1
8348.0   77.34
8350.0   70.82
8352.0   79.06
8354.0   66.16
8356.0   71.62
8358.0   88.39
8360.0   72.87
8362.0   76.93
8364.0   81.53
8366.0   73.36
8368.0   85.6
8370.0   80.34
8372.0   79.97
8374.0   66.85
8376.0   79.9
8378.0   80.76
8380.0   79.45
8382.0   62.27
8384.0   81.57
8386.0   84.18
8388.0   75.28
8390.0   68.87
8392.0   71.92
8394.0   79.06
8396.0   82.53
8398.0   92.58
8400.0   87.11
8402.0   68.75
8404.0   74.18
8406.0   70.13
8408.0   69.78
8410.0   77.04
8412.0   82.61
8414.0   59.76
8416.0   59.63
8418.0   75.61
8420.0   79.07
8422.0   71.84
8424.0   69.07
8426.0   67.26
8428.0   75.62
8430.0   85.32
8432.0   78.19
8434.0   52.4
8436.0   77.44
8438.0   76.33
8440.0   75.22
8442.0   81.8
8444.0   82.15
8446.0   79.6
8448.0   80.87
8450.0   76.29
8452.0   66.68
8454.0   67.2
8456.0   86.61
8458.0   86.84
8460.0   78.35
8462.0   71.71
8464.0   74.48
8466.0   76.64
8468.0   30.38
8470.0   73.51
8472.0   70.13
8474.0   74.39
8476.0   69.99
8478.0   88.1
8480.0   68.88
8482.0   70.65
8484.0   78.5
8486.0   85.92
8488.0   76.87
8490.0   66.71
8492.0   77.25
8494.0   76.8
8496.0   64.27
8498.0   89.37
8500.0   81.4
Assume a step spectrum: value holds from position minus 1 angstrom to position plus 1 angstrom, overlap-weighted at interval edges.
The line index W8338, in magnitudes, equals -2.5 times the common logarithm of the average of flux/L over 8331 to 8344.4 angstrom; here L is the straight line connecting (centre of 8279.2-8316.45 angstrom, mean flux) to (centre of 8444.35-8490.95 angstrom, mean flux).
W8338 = 0.07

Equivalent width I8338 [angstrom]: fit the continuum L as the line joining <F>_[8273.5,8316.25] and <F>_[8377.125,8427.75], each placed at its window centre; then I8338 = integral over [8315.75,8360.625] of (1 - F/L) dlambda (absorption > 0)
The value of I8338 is 1.3 angstrom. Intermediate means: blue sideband 78.8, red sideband 74.8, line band 75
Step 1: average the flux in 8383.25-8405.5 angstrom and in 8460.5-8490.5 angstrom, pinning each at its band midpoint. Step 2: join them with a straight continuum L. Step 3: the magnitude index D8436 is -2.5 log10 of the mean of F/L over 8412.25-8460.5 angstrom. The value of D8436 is 0.006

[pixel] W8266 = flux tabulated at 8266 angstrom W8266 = 79.1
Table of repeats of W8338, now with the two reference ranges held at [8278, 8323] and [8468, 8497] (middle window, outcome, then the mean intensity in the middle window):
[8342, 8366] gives 0.03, 74.9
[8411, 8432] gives 0.03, 72.8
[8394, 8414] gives -0.03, 77.4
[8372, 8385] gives 0.01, 75.5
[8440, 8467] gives -0.05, 77.5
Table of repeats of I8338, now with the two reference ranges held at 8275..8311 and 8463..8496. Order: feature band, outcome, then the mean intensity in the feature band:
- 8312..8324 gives 0.4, 76.2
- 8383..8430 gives 0.0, 75.2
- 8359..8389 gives -0.3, 77.4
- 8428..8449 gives -0.9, 76.9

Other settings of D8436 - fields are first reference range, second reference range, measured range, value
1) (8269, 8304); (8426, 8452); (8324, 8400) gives 0.011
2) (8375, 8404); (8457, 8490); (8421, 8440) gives 0.043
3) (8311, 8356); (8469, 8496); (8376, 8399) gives -0.049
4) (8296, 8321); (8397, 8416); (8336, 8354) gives 0.072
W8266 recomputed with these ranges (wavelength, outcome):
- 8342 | 62.01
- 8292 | 76.43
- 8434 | 52.4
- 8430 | 85.32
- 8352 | 79.06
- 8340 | 69.11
